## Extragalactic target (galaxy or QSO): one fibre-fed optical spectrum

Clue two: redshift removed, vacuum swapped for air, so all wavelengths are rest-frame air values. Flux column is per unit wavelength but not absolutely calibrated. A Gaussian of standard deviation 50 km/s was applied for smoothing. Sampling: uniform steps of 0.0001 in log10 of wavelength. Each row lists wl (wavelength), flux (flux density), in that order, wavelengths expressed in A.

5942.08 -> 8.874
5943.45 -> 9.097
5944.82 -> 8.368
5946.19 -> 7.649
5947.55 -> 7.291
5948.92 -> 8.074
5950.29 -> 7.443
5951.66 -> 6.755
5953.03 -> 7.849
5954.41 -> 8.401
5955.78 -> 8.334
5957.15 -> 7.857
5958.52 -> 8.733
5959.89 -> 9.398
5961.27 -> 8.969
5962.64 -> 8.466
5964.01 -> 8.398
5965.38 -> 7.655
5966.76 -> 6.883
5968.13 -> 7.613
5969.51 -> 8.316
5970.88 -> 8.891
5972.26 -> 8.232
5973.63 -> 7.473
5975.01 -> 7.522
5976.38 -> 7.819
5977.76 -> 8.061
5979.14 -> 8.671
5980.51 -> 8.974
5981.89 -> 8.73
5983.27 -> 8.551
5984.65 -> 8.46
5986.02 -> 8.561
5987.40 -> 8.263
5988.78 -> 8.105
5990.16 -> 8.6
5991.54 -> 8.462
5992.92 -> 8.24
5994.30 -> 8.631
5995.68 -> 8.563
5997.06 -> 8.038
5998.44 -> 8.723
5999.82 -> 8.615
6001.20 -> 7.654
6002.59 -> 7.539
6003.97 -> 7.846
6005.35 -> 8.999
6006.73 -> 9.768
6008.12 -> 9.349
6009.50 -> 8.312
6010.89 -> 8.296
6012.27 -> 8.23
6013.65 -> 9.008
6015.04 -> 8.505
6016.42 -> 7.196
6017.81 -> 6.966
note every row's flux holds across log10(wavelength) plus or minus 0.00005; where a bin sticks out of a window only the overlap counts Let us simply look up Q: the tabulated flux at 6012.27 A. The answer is 8.23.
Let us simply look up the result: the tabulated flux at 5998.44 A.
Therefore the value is 8.723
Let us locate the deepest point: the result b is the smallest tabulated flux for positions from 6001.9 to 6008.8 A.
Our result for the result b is 7.539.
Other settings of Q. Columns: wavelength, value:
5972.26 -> 8.232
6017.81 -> 6.966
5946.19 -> 7.649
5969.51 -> 8.316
